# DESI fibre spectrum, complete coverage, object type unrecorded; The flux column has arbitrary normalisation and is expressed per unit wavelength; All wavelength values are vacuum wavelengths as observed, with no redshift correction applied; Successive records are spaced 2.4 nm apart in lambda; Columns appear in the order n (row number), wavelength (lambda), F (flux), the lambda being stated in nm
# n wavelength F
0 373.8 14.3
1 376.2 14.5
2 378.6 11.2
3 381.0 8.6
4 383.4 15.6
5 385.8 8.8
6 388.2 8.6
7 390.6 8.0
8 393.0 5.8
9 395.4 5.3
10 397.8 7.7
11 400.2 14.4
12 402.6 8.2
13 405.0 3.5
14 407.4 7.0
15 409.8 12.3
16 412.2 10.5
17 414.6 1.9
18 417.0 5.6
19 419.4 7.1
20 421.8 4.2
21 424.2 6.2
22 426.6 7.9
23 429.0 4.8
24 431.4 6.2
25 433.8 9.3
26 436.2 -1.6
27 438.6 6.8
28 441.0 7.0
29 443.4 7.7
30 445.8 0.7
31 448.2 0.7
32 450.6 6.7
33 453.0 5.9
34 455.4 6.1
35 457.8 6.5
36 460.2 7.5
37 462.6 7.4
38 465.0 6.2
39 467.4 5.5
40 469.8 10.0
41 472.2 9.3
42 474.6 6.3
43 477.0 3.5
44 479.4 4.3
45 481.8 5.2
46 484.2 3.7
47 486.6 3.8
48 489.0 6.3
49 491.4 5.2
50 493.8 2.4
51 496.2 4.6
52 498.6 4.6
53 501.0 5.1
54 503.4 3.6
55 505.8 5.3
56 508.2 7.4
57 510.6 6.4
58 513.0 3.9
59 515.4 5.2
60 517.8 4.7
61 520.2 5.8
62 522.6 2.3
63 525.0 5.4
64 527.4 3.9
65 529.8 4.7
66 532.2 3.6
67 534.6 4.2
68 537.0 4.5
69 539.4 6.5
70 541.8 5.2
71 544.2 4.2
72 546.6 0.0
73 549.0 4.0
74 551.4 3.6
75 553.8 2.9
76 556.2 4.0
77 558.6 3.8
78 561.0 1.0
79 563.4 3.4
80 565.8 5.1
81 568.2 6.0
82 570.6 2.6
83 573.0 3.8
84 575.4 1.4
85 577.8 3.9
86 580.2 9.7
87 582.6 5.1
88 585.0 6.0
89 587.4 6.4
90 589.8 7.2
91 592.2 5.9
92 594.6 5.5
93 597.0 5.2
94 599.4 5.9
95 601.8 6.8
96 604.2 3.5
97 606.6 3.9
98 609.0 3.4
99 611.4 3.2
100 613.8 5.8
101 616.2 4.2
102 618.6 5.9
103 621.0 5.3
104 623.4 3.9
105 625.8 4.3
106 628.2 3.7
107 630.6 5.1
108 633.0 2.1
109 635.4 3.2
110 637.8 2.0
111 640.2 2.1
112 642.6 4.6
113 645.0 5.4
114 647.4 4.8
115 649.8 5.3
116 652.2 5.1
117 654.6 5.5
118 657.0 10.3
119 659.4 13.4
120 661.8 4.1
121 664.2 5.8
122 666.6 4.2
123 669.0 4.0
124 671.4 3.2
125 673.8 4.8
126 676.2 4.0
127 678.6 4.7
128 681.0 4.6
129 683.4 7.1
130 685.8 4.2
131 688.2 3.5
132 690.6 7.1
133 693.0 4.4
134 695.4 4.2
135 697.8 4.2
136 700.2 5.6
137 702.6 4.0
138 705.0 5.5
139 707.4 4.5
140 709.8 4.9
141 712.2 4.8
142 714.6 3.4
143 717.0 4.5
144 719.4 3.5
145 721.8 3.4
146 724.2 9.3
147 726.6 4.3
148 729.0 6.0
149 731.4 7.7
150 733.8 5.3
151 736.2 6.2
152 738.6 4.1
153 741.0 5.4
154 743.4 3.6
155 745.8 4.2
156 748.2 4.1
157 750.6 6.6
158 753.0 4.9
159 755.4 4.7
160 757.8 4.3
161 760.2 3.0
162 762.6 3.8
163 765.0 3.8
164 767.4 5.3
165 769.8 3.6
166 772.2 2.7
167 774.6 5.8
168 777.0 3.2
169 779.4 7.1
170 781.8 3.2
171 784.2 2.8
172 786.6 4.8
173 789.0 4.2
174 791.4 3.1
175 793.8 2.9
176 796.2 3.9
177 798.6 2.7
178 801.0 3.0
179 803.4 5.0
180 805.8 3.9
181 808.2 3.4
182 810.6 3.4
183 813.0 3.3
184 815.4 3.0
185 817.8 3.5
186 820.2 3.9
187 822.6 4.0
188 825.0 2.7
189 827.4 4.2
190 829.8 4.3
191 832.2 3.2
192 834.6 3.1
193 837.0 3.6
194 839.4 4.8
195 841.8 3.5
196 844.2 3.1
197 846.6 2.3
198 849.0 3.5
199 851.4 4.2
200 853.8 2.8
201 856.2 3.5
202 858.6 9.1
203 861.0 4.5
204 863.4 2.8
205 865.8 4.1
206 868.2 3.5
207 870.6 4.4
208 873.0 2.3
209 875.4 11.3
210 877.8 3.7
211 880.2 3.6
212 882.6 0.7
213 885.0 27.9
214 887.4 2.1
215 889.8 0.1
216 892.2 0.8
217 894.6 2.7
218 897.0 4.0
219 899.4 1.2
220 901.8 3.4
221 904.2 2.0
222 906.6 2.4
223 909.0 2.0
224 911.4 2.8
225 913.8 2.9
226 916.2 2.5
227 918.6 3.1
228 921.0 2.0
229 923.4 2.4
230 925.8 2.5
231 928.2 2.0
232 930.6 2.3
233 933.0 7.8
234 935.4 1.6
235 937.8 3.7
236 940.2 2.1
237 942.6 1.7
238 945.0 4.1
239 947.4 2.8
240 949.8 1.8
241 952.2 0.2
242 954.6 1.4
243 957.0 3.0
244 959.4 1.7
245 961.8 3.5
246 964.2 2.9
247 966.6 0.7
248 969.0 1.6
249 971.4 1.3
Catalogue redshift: 0.765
